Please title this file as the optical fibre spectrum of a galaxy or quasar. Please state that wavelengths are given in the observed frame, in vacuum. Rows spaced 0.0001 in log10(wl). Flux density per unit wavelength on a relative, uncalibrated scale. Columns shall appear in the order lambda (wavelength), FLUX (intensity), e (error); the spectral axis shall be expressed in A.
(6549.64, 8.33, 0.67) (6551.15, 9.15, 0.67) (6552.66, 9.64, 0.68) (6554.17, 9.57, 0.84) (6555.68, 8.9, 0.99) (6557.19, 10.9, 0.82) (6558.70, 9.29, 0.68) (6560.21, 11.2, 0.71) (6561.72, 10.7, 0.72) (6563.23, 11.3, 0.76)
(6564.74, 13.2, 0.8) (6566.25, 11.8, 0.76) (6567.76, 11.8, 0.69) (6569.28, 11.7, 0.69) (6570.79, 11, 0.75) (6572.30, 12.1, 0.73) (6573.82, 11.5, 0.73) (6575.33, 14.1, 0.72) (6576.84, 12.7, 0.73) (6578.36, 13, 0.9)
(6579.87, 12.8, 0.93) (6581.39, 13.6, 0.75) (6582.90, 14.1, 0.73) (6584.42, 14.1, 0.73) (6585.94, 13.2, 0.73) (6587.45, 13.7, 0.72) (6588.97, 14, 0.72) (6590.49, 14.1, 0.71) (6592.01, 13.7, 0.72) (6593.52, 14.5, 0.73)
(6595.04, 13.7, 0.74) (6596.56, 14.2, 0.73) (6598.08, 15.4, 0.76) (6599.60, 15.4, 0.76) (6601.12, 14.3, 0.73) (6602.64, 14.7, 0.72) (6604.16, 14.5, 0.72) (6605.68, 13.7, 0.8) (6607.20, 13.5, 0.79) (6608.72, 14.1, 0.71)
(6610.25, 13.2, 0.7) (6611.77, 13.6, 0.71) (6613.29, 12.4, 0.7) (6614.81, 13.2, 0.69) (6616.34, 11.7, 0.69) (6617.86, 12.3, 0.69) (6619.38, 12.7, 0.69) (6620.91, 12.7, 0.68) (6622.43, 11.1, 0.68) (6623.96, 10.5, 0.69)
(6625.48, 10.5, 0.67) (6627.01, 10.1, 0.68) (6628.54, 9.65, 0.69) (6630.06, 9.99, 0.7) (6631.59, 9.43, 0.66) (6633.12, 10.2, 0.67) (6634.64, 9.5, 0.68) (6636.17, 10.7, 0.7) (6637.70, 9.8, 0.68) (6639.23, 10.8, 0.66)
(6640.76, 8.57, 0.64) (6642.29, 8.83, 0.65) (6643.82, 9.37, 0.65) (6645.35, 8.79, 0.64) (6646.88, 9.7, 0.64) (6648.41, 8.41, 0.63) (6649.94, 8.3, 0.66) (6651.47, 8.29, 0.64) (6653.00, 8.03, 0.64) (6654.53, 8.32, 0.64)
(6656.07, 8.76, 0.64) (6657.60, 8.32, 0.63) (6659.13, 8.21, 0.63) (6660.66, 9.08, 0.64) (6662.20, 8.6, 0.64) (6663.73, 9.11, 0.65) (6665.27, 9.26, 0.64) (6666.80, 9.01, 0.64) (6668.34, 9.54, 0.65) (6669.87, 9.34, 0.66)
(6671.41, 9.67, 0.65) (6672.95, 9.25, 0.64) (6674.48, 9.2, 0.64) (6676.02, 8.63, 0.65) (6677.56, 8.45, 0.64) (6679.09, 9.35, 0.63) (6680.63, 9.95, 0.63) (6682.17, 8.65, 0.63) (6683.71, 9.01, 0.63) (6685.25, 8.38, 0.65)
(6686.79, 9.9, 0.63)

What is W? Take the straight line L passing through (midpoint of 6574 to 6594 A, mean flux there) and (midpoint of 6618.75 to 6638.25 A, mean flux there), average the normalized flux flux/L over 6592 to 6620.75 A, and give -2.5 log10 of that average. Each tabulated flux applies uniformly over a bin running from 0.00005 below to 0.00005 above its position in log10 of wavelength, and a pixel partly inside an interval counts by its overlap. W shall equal -0.14 mag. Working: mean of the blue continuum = 13.6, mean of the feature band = 13.7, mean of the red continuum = 10.5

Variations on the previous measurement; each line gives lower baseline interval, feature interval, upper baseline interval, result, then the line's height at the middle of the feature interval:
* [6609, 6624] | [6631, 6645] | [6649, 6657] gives 0.04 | 10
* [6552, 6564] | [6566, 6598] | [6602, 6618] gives -0.13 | 11.7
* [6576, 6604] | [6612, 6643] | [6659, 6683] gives 0.09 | 11.7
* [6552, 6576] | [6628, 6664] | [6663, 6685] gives 0.06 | 9.66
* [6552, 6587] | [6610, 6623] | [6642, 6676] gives -0.21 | 10.3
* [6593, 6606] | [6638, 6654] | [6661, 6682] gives 0.23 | 11.1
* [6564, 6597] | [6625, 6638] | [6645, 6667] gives 0.01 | 10.1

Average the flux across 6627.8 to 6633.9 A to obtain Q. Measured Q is 9.83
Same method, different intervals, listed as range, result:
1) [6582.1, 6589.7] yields 13.8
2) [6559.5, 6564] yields 11.1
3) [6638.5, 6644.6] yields 9.38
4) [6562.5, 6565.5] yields 12.3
